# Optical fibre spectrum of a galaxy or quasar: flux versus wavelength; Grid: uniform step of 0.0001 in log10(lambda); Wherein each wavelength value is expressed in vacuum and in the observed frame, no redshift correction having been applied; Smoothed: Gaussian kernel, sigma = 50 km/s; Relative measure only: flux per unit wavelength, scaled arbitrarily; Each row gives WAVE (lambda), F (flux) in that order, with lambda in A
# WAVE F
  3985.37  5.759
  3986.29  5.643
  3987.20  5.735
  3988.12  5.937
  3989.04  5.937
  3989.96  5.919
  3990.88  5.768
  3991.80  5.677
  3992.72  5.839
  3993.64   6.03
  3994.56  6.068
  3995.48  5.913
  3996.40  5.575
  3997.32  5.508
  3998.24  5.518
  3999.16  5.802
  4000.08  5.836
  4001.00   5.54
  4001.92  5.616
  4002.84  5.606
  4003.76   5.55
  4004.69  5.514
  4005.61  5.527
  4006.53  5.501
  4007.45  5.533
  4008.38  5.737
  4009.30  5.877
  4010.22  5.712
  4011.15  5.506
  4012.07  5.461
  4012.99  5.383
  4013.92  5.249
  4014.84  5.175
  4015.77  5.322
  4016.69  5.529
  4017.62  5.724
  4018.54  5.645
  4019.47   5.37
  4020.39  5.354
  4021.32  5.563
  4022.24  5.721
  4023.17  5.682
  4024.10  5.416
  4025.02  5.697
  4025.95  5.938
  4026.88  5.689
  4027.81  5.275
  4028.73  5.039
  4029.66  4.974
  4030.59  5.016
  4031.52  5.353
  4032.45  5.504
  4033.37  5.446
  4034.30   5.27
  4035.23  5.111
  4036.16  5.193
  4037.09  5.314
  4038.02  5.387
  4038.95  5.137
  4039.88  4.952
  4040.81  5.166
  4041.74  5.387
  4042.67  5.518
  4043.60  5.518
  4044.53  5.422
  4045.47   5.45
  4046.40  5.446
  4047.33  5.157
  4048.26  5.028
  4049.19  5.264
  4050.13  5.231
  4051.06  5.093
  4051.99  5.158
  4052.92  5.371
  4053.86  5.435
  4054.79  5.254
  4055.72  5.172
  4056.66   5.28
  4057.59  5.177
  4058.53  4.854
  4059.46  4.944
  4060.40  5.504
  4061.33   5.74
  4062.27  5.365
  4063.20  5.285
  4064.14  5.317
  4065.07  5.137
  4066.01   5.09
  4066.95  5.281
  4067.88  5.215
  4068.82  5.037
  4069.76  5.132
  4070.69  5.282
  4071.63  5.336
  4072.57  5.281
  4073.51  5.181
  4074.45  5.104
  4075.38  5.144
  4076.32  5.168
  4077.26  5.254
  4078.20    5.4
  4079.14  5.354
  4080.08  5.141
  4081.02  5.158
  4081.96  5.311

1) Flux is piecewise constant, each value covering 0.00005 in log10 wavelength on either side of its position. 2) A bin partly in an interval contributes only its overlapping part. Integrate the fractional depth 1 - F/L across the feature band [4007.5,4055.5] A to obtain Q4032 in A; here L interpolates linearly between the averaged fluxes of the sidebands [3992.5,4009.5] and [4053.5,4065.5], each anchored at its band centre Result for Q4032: 0.7 A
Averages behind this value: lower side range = 5.68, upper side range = 5.27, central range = 5.38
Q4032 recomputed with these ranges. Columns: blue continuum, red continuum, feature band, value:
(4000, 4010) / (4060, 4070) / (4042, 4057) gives 0.2 A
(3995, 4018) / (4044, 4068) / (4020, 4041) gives 0.2 A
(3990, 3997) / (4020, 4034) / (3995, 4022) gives 0.5 A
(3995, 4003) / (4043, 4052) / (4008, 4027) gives -0.1 A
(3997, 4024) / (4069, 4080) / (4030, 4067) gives 0.6 A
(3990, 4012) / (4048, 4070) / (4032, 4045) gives 0.2 A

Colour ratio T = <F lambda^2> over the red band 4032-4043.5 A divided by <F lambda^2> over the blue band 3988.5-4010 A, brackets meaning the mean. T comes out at 0.94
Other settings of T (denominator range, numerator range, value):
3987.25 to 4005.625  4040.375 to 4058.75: 0.94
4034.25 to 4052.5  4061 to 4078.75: 1.01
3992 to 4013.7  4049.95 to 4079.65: 0.96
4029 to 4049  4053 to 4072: 1.01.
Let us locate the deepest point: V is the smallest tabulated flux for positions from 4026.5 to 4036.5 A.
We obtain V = 4.974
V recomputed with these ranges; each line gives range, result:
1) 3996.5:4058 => 4.952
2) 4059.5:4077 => 5.037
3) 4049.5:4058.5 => 5.093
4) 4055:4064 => 4.854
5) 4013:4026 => 5.175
